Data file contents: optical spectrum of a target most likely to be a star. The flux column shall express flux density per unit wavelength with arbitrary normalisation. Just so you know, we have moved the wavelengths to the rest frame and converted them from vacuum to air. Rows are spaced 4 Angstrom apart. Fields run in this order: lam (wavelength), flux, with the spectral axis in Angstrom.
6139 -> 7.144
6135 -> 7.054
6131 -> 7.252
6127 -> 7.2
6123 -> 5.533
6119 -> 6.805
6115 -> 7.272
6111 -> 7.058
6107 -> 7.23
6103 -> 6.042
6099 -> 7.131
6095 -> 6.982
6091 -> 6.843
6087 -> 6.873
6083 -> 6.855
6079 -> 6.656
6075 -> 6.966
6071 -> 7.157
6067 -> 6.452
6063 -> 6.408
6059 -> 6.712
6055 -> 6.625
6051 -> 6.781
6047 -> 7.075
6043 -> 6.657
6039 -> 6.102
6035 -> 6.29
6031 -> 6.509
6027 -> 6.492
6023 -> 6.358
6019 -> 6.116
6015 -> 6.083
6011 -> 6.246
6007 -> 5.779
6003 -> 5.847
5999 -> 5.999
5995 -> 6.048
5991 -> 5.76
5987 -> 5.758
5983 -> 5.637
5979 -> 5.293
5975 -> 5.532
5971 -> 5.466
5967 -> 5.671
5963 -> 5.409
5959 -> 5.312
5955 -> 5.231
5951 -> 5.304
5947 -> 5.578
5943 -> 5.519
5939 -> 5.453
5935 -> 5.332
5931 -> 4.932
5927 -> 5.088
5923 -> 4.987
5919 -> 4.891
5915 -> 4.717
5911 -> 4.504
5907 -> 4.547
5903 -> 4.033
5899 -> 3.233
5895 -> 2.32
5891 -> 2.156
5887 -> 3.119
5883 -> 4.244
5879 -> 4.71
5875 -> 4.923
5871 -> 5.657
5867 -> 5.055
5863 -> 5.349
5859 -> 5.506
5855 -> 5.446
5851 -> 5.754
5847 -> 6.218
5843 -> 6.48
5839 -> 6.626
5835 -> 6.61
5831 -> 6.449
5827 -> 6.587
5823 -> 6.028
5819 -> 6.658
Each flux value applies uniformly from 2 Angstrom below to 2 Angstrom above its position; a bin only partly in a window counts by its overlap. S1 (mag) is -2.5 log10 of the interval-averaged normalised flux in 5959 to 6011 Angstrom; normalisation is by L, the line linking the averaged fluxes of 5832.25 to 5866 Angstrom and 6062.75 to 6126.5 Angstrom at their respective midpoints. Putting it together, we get 0.13 mag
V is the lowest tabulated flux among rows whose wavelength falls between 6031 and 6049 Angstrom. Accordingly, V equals 6.102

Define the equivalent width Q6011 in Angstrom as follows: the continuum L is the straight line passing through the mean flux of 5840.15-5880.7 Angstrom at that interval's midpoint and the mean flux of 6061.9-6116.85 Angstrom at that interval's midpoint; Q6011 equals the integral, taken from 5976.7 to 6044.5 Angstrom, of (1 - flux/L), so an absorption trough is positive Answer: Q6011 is 3.8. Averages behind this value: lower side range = 5.54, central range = 6.05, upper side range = 6.86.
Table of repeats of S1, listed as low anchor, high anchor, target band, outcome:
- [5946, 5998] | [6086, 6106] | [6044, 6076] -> -0.05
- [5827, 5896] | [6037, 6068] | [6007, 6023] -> 0.03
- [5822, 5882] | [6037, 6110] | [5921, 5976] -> 0.16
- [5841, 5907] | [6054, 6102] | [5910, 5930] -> 0.06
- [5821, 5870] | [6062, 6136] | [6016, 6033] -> 0.04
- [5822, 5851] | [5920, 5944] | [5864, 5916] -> 0.36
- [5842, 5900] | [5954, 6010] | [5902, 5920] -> 0.11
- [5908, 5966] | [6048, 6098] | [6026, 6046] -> -0.02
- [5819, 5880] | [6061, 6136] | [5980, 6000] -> 0.11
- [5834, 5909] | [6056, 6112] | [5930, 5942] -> 0.03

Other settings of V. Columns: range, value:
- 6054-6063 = 6.408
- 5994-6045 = 5.779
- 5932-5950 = 5.332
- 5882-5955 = 2.156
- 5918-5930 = 4.891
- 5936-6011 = 5.231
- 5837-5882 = 4.71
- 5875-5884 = 4.244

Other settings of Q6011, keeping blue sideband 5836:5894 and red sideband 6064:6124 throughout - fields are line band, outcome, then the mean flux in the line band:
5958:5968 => 0.6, 5.46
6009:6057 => -0.8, 6.44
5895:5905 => 3.7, 3.37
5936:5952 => 0.6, 5.47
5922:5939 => 1.3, 5.13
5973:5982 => 0.7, 5.44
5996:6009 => 0.5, 5.89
